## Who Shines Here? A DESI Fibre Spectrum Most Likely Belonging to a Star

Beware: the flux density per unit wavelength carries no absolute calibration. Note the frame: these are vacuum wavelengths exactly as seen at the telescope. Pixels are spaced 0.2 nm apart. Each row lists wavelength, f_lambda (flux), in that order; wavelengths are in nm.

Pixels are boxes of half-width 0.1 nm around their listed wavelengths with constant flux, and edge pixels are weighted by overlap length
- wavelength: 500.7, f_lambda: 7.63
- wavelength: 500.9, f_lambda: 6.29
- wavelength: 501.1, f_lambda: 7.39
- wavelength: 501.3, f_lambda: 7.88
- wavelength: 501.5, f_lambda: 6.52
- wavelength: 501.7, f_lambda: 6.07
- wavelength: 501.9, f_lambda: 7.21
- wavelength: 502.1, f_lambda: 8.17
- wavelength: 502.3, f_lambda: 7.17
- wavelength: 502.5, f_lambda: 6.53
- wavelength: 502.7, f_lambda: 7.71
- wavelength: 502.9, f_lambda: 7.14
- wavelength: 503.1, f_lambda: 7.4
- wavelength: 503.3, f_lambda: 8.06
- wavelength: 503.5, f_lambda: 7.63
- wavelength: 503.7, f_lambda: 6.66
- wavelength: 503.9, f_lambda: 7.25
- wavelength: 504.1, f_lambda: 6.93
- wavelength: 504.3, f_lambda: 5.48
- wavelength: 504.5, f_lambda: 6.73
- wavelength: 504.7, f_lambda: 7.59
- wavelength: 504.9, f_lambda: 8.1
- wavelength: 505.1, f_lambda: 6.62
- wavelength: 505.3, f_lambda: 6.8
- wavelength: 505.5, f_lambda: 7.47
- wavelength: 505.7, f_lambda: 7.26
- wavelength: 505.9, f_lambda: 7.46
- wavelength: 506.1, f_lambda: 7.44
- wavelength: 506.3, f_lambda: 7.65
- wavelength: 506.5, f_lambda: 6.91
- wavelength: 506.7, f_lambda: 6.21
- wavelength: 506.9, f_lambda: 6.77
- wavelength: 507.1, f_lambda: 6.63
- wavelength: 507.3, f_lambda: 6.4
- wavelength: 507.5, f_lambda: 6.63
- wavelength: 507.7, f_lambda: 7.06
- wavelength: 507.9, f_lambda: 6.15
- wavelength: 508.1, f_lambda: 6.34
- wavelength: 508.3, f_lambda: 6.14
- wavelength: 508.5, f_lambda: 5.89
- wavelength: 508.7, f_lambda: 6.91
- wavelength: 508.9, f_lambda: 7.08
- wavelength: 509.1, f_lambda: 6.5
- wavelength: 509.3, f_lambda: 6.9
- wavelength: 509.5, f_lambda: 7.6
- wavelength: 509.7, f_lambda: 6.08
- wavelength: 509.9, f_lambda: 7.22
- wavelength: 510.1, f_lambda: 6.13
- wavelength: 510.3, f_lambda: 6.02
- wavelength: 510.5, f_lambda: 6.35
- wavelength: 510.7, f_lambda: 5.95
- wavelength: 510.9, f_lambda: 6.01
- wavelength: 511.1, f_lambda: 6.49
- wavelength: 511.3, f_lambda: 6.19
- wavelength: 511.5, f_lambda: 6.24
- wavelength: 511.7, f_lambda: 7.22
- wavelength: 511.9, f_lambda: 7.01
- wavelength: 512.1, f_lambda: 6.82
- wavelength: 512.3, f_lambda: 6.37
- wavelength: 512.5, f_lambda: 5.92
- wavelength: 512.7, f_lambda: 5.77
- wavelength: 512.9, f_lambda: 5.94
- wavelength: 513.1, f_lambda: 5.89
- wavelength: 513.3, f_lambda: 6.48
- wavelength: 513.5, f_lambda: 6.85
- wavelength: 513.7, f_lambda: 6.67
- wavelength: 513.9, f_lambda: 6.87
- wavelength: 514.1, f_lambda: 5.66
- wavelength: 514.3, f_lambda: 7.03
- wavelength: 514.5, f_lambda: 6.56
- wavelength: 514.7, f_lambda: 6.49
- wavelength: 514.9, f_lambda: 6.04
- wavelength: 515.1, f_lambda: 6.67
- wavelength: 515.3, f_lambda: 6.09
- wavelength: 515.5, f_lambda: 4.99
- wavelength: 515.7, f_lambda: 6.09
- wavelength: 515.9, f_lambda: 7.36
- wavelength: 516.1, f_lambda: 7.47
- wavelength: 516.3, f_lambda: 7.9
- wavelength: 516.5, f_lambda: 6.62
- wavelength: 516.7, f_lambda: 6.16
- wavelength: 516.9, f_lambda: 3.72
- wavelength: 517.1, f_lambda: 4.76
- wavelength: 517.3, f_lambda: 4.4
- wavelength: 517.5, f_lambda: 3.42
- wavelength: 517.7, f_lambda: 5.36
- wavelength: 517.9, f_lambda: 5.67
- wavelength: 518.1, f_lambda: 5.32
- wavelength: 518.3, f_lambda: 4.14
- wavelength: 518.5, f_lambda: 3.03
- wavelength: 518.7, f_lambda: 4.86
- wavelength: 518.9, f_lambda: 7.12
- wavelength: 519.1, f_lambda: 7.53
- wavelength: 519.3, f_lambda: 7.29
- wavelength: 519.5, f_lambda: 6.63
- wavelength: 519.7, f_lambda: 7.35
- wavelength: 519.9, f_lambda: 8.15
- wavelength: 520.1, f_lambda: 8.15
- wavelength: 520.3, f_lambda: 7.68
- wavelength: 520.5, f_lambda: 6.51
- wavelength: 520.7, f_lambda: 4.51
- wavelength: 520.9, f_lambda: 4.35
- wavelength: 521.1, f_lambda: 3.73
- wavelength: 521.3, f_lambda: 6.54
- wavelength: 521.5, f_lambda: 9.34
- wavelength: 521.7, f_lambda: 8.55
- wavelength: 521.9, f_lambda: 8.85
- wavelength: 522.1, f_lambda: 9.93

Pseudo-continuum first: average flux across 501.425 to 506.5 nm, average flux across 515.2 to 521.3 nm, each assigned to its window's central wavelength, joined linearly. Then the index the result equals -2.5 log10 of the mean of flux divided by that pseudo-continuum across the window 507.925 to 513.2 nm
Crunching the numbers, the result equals 0.03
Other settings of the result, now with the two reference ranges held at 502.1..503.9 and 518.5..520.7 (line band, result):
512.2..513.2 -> 0.18 mag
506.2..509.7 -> 0.08 mag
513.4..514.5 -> 0.06 mag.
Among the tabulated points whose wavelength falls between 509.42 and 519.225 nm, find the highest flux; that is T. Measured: 7.9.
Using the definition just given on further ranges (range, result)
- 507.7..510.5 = 7.6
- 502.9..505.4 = 8.1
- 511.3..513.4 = 7.22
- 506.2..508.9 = 7.65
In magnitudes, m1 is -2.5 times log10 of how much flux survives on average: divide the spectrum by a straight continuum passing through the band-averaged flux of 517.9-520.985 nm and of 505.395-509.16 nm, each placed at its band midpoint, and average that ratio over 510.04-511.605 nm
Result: 0.07 mag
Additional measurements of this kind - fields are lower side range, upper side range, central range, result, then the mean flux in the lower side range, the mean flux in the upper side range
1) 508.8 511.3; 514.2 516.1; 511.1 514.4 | 0.01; 6.51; 6.43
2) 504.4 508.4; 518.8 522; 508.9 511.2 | 0.07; 6.92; 7.02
